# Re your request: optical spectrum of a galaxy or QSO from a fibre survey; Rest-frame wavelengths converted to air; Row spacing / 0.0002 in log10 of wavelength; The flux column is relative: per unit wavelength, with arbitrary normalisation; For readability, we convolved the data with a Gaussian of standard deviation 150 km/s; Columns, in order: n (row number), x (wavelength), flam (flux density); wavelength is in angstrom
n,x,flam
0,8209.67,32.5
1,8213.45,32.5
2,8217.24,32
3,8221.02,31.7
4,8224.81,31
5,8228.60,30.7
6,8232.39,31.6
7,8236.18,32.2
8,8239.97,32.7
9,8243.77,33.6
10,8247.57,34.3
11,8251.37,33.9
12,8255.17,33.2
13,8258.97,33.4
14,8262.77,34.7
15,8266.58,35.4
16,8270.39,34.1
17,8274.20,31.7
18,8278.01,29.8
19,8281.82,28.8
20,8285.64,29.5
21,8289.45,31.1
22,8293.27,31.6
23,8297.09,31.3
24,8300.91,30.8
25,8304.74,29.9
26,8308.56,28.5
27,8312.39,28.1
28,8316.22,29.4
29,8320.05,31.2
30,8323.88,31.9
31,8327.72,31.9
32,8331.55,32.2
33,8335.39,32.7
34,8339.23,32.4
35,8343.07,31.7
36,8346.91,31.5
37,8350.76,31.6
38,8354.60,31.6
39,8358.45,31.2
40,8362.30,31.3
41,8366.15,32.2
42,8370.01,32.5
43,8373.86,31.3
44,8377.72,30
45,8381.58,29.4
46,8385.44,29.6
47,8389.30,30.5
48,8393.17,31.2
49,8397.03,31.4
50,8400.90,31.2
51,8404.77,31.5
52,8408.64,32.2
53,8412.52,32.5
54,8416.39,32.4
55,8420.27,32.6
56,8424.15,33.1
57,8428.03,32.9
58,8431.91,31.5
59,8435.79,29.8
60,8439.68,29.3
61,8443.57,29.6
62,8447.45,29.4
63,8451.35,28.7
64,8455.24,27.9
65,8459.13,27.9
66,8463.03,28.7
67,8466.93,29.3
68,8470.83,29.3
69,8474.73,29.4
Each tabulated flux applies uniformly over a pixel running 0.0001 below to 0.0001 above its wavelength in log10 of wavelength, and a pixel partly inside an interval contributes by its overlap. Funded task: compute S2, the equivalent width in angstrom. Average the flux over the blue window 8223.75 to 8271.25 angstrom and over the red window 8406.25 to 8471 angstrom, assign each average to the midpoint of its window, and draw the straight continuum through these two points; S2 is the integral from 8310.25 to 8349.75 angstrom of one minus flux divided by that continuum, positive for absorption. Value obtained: 0.9 angstrom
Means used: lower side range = 33.2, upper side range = 30.5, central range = 31.3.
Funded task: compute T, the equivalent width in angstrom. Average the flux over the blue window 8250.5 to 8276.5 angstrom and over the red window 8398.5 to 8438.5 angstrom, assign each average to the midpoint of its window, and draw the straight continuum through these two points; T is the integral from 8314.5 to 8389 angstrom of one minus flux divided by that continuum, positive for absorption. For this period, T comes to 3.08 angstrom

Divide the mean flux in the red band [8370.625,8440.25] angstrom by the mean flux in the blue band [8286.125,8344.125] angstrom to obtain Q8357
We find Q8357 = 1.0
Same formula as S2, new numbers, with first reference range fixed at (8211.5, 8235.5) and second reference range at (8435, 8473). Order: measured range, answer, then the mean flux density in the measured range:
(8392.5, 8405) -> -0.7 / 31.3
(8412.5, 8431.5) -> -2.1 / 32.6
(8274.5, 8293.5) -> 0.5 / 30.2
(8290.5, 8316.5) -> 0.6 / 30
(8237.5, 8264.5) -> -2.0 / 33.7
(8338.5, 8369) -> -1.6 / 31.7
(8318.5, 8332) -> -0.6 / 31.8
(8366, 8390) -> -0.7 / 30.7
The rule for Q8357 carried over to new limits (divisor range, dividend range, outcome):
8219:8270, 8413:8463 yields 0.92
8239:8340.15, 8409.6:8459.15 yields 0.97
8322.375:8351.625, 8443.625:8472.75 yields 0.90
